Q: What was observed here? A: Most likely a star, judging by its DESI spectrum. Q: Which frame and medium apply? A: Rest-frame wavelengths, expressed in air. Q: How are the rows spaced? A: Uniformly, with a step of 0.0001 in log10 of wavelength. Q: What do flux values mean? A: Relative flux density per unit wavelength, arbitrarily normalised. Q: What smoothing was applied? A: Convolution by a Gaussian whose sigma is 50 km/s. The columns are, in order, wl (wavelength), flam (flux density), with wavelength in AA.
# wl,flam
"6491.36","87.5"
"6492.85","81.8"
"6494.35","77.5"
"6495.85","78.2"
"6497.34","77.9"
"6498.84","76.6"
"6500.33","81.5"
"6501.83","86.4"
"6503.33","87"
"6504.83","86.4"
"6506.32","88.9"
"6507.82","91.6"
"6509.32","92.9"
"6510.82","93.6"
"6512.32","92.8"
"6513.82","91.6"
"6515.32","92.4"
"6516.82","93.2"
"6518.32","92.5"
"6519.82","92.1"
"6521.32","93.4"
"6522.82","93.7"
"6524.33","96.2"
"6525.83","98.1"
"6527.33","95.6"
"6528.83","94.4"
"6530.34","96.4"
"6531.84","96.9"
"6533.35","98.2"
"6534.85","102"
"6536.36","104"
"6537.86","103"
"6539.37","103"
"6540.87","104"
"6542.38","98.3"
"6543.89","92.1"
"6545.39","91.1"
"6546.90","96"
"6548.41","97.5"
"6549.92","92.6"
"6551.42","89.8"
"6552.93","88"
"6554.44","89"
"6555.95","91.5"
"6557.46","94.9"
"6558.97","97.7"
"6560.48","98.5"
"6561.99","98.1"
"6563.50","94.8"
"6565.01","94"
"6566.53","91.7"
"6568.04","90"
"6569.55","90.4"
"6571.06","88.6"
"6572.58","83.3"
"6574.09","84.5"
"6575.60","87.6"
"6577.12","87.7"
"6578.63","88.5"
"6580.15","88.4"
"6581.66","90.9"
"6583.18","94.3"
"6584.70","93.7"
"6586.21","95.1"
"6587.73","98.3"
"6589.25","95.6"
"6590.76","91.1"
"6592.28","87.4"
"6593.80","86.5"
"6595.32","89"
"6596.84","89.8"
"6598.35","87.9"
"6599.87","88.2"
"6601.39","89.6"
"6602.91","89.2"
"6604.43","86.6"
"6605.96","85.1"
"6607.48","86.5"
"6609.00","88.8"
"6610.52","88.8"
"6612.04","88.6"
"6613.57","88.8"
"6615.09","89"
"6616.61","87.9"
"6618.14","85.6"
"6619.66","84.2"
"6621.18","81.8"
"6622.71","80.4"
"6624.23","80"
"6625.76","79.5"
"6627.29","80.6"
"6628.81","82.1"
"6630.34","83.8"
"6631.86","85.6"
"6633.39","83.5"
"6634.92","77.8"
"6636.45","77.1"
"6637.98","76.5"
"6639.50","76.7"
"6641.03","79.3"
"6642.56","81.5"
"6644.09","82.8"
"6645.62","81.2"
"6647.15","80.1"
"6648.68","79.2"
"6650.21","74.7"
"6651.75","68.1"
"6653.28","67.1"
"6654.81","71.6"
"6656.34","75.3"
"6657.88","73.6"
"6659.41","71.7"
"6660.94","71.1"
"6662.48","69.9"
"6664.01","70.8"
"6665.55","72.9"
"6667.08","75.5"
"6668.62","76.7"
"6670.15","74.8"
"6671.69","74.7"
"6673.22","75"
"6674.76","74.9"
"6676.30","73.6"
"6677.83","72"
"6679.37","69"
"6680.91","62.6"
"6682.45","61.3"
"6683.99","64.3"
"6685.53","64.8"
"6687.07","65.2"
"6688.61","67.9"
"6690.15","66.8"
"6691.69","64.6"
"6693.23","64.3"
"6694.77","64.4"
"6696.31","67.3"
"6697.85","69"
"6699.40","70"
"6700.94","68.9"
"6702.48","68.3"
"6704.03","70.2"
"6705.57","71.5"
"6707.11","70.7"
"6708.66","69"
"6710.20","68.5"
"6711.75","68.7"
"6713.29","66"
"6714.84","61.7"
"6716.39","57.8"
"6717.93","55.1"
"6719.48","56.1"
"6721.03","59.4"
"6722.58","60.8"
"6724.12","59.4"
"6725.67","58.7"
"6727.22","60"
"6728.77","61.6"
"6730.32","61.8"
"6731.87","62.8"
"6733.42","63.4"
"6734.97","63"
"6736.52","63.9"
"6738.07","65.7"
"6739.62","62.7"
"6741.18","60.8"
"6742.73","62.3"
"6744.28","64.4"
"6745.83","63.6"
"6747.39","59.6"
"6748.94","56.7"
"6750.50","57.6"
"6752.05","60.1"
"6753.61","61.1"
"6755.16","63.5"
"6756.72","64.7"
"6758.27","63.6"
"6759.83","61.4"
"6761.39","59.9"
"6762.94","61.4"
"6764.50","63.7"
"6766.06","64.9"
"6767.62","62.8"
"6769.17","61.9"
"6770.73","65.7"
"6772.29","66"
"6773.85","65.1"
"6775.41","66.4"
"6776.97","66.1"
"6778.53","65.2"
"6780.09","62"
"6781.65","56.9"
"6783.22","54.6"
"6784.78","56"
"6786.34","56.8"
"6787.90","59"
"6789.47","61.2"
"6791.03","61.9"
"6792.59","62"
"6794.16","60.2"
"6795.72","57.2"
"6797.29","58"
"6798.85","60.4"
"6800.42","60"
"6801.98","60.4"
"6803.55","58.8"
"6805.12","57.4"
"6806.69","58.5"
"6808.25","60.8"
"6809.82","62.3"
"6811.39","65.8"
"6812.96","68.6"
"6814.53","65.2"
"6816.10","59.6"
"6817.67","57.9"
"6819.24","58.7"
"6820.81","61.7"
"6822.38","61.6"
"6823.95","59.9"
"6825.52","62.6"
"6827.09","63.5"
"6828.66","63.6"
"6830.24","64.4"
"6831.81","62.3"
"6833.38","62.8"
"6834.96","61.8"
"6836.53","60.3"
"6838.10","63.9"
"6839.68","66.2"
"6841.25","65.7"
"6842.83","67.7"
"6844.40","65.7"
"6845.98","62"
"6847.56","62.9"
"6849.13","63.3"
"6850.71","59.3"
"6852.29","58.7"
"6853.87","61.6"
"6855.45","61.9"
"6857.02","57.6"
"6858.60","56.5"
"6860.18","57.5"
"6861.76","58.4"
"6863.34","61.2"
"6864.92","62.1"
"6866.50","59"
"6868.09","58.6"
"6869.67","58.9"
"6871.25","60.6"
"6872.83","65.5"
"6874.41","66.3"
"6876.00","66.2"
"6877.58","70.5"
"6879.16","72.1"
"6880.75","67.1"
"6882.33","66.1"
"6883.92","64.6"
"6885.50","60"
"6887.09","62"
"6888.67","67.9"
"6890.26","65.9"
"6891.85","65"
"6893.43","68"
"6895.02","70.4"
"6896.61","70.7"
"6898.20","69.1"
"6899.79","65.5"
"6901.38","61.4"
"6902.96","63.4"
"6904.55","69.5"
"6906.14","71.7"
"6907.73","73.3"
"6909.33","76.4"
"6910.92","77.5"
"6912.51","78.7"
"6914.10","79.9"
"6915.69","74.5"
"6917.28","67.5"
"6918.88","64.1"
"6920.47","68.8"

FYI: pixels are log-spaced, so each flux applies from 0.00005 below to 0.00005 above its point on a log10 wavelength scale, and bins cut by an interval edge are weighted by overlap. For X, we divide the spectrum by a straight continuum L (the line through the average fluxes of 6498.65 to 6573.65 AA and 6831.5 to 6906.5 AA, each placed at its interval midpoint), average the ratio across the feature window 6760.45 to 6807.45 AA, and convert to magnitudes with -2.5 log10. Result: 0.17 mag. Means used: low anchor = 93.4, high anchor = 63.8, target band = 61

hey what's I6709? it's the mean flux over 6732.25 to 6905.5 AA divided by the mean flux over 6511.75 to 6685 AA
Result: 0.7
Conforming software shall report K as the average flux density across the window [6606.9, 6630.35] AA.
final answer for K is 84.8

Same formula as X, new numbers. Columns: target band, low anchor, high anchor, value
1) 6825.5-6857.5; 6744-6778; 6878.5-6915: 0.061 mag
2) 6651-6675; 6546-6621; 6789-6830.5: 0.104 mag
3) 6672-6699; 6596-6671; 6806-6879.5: 0.127 mag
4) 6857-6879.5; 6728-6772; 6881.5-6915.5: 0.095 mag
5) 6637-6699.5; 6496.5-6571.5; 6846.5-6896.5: 0.136 mag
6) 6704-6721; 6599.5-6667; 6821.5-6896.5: 0.154 mag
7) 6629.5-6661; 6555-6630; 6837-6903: 0.094 mag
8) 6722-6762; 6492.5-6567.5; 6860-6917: 0.247 mag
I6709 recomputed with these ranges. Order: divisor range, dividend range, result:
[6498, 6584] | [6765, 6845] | 0.67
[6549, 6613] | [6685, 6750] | 0.71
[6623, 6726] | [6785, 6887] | 0.87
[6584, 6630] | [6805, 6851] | 0.72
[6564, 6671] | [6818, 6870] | 0.74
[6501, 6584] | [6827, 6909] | 0.69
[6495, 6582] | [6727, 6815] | 0.67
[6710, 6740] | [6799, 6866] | 1.00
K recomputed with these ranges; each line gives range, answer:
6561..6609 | 90.1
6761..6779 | 64.2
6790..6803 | 60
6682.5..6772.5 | 63.6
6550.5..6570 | 93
